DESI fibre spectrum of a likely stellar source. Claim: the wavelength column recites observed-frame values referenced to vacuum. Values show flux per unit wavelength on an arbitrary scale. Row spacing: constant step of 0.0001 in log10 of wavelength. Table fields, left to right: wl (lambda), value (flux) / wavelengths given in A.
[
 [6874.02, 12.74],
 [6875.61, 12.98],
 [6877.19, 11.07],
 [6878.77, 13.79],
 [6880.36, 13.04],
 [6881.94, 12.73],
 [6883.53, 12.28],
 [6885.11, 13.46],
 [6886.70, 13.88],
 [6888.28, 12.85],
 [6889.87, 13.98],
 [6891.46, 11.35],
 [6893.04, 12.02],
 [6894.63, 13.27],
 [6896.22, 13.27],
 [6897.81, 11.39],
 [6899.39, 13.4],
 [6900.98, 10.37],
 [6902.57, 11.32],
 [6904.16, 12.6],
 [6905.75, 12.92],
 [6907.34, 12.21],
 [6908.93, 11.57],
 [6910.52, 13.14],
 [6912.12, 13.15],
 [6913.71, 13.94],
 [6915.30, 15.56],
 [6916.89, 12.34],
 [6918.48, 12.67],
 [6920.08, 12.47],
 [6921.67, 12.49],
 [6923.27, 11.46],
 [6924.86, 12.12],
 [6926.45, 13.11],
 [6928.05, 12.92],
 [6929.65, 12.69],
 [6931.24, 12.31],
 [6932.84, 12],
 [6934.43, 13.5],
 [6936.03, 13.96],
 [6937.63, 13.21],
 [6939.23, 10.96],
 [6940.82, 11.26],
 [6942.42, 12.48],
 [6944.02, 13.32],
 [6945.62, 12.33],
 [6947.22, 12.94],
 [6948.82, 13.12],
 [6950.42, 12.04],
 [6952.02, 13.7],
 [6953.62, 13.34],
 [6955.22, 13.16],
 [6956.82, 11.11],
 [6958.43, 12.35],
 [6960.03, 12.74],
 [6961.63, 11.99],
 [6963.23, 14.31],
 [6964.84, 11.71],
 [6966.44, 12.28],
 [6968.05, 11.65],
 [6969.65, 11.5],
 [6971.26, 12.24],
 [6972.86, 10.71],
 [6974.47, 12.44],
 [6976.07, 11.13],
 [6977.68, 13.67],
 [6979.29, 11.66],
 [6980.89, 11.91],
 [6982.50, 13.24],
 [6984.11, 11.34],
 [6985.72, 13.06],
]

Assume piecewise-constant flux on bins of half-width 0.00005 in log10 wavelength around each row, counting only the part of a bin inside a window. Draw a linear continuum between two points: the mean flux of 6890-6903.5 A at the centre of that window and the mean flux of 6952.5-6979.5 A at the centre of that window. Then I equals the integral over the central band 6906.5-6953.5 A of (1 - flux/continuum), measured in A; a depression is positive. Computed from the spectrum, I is -2.0 A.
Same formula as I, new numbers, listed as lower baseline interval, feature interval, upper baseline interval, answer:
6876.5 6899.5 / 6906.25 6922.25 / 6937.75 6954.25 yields -0.3 A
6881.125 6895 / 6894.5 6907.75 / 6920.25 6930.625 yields 0.5 A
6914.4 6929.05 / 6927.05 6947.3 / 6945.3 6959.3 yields 0.2 A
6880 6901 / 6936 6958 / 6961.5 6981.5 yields -0.5 A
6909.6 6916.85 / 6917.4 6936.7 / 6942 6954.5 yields 1.1 A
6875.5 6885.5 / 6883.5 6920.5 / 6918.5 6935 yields -0.3 A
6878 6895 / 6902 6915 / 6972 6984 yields 0.0 A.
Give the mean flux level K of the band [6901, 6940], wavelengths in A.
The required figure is 12.6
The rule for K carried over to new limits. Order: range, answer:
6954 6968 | 12.4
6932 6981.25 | 12.4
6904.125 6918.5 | 13.1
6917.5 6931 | 12.5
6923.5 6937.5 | 12.8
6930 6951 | 12.6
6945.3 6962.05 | 12.6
